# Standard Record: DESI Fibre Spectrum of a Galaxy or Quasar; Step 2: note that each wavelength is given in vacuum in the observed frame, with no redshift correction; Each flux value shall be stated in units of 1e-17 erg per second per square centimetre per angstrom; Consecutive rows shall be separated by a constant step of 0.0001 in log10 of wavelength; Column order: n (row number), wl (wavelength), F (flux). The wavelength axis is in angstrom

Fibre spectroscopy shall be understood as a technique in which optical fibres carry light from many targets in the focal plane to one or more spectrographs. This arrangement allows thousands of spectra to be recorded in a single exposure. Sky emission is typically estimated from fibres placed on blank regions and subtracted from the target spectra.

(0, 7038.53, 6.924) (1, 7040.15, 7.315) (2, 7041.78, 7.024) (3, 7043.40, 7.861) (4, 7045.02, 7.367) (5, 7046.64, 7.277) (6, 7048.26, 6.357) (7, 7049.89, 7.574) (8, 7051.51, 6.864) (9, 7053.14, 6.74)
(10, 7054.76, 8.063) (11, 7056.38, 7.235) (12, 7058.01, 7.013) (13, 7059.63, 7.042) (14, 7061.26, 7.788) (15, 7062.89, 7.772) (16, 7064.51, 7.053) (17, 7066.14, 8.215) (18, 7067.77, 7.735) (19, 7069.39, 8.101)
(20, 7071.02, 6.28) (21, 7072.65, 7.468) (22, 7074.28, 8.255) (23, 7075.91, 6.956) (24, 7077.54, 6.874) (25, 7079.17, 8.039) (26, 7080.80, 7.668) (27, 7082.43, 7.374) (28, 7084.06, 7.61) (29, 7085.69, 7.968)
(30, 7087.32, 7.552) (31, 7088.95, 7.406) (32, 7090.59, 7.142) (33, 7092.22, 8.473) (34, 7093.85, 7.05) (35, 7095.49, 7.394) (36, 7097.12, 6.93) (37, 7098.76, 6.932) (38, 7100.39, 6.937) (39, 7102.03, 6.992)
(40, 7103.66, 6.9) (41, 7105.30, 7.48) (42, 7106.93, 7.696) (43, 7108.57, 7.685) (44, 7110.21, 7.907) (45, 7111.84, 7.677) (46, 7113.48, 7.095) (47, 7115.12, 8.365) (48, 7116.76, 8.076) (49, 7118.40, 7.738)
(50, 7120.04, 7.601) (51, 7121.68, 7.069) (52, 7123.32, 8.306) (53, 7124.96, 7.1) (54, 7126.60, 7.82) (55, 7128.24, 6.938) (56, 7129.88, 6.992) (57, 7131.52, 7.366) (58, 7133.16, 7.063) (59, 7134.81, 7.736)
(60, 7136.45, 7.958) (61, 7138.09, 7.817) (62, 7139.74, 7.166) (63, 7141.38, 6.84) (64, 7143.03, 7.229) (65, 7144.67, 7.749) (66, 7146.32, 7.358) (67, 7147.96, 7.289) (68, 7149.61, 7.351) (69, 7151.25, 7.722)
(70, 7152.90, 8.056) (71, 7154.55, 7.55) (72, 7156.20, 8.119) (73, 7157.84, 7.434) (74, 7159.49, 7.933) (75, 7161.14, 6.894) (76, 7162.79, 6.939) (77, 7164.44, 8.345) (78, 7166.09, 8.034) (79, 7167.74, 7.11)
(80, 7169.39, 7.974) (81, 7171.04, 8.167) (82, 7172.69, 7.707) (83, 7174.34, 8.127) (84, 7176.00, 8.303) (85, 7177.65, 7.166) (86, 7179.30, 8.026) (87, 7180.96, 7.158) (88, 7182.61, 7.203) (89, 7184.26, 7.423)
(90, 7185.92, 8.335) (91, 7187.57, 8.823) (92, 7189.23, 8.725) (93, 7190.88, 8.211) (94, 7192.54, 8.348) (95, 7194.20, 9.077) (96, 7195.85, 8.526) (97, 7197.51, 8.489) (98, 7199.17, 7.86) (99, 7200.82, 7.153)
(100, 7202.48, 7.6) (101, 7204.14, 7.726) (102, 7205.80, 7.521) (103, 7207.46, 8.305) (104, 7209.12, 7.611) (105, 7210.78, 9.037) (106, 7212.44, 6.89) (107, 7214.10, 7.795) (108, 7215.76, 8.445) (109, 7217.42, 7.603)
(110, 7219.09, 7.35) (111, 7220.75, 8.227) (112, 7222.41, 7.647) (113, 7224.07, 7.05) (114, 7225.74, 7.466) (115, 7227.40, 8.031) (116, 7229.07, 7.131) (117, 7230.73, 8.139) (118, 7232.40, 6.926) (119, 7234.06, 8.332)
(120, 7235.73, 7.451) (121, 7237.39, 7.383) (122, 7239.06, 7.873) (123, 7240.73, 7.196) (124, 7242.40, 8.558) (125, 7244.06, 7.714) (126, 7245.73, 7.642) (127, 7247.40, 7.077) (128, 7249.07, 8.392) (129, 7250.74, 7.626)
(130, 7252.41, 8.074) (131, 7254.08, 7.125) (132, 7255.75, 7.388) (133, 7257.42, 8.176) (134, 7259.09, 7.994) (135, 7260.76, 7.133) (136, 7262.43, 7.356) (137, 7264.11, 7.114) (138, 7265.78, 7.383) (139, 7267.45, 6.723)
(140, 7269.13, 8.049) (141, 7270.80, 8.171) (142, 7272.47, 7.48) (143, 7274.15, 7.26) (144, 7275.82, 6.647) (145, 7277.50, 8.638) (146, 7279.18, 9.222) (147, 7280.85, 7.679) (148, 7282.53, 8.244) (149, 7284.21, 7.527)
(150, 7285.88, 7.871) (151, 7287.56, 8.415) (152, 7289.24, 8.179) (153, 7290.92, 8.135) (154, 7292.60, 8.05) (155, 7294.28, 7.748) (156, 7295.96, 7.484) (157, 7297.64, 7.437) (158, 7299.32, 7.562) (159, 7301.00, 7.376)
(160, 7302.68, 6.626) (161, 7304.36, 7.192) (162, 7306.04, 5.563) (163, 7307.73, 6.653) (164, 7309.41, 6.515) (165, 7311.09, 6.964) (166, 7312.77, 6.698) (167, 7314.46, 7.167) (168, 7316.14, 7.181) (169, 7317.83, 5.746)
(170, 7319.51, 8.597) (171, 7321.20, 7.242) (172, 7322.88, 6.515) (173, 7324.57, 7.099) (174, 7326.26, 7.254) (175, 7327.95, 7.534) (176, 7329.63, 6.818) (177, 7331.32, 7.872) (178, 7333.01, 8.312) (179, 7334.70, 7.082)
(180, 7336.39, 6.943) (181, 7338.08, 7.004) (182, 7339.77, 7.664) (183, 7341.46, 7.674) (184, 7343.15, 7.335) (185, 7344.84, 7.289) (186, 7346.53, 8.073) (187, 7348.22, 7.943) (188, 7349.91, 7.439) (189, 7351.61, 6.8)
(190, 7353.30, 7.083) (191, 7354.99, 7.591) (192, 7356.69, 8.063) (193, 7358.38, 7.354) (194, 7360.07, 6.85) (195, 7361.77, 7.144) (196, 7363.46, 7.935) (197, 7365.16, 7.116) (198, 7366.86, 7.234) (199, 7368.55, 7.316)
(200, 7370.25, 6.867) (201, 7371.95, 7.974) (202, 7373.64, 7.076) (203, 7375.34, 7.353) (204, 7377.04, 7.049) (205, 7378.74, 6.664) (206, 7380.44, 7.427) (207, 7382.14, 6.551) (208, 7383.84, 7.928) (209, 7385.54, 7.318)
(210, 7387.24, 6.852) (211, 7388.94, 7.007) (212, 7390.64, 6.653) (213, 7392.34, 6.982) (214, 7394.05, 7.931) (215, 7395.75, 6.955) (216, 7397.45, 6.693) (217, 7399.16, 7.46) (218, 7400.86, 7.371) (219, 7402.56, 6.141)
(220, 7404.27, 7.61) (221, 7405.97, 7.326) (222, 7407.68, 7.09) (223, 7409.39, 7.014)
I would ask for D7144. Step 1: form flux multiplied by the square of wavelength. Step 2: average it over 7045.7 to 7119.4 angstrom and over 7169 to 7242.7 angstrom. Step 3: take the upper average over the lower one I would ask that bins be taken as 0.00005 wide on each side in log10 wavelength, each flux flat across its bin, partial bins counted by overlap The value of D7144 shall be 1.1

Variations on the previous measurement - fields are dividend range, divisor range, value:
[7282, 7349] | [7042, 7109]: 1.06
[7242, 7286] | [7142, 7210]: 1.01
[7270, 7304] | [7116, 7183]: 1.07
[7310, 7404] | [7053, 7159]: 1.04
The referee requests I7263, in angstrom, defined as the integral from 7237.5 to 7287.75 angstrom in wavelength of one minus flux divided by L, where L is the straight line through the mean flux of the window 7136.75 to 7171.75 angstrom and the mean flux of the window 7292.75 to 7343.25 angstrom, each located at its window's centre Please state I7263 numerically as -2.8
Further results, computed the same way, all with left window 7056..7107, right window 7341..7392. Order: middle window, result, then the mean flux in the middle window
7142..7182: -1.5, 7.65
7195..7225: -1.9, 7.82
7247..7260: -0.7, 7.75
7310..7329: 0.6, 7.08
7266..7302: -2.3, 7.79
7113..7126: -0.5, 7.68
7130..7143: 0.0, 7.38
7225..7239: -0.5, 7.62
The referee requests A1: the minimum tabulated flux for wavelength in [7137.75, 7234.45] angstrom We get 6.84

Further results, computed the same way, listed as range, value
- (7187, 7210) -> 7.153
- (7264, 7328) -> 5.563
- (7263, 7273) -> 6.723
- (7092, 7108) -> 6.9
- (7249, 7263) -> 7.125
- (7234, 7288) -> 6.647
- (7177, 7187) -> 7.158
